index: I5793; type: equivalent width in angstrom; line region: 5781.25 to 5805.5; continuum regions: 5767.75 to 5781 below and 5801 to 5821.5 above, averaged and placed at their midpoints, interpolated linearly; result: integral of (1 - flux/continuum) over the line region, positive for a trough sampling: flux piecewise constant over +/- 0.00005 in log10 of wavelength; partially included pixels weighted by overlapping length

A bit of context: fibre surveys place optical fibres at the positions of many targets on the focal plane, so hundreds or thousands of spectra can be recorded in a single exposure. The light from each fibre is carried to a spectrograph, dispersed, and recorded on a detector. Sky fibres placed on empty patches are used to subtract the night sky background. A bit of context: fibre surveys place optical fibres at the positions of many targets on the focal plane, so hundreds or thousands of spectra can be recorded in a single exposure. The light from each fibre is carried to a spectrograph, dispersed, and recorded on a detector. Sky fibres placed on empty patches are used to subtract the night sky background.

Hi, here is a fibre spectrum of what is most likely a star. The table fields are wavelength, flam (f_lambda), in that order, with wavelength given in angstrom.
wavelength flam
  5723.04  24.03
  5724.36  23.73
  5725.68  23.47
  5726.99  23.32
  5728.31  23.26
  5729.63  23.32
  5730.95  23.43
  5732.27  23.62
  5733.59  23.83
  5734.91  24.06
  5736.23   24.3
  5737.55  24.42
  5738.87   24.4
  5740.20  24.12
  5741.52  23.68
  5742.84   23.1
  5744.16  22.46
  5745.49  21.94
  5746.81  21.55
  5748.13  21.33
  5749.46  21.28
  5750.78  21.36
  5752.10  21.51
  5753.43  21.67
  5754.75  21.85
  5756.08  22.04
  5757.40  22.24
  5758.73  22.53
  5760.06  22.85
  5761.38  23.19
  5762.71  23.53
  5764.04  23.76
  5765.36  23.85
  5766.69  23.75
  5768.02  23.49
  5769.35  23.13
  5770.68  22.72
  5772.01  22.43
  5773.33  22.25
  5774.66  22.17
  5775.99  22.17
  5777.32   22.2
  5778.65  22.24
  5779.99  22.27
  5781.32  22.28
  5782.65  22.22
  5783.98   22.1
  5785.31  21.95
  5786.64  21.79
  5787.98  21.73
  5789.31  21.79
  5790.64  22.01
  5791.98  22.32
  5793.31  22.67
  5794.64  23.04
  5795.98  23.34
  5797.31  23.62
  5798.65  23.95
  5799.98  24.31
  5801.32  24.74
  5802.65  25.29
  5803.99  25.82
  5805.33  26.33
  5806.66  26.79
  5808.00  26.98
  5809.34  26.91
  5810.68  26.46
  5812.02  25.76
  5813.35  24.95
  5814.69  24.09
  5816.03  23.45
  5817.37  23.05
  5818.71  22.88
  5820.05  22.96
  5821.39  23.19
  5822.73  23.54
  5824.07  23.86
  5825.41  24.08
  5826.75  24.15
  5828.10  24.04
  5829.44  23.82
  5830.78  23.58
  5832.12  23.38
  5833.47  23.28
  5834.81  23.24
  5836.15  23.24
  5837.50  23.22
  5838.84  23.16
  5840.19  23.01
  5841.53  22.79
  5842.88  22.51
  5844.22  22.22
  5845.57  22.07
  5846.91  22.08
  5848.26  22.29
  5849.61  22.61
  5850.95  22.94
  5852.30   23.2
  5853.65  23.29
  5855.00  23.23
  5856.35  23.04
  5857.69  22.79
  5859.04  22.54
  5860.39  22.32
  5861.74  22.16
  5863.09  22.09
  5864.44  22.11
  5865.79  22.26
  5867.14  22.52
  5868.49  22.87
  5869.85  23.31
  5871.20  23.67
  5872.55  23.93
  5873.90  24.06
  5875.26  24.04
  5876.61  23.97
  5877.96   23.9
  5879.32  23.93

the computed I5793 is 0.6 angstrom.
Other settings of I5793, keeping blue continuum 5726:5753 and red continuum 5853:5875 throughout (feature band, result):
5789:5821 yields -1.9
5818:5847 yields -0.4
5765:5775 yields 0.0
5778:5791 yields 0.5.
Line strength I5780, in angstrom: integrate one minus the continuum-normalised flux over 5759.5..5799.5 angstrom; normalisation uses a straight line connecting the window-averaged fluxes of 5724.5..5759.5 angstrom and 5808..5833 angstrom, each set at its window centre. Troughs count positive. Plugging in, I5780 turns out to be 1.3 angstrom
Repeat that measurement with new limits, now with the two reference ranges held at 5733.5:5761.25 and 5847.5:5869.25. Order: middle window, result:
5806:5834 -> -2.1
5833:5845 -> -0.2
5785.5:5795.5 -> 0.2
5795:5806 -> -1.0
